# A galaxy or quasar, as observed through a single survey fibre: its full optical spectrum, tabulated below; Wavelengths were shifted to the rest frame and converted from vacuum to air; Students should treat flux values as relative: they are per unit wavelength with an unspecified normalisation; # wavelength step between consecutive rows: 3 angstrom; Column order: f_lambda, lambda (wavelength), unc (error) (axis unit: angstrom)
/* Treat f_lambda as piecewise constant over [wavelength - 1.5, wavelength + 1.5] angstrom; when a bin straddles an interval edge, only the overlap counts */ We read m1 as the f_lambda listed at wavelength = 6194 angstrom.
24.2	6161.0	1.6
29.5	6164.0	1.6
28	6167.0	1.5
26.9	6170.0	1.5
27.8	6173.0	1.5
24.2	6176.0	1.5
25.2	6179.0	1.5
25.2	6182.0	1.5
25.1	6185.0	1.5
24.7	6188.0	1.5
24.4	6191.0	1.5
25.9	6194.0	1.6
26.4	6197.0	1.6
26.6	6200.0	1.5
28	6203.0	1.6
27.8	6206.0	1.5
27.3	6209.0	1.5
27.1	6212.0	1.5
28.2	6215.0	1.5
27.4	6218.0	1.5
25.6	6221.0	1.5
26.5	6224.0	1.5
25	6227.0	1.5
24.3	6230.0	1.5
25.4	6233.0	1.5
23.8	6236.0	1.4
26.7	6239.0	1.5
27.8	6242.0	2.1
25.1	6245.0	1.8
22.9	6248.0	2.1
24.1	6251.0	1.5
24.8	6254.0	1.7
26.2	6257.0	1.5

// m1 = 25.9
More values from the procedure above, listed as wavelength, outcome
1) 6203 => 28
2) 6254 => 24.8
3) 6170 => 26.9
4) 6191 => 24.4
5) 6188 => 24.7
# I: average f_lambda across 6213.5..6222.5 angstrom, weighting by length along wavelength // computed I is 27.1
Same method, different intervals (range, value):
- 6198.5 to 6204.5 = 27.3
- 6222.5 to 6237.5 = 25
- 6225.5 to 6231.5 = 24.7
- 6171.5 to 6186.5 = 25.5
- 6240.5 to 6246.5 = 26.5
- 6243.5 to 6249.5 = 24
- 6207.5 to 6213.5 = 27.2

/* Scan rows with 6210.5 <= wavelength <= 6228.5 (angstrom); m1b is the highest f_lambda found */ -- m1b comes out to 28.2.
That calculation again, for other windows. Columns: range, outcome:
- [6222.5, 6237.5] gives 26.5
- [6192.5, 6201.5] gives 26.6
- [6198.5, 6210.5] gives 28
